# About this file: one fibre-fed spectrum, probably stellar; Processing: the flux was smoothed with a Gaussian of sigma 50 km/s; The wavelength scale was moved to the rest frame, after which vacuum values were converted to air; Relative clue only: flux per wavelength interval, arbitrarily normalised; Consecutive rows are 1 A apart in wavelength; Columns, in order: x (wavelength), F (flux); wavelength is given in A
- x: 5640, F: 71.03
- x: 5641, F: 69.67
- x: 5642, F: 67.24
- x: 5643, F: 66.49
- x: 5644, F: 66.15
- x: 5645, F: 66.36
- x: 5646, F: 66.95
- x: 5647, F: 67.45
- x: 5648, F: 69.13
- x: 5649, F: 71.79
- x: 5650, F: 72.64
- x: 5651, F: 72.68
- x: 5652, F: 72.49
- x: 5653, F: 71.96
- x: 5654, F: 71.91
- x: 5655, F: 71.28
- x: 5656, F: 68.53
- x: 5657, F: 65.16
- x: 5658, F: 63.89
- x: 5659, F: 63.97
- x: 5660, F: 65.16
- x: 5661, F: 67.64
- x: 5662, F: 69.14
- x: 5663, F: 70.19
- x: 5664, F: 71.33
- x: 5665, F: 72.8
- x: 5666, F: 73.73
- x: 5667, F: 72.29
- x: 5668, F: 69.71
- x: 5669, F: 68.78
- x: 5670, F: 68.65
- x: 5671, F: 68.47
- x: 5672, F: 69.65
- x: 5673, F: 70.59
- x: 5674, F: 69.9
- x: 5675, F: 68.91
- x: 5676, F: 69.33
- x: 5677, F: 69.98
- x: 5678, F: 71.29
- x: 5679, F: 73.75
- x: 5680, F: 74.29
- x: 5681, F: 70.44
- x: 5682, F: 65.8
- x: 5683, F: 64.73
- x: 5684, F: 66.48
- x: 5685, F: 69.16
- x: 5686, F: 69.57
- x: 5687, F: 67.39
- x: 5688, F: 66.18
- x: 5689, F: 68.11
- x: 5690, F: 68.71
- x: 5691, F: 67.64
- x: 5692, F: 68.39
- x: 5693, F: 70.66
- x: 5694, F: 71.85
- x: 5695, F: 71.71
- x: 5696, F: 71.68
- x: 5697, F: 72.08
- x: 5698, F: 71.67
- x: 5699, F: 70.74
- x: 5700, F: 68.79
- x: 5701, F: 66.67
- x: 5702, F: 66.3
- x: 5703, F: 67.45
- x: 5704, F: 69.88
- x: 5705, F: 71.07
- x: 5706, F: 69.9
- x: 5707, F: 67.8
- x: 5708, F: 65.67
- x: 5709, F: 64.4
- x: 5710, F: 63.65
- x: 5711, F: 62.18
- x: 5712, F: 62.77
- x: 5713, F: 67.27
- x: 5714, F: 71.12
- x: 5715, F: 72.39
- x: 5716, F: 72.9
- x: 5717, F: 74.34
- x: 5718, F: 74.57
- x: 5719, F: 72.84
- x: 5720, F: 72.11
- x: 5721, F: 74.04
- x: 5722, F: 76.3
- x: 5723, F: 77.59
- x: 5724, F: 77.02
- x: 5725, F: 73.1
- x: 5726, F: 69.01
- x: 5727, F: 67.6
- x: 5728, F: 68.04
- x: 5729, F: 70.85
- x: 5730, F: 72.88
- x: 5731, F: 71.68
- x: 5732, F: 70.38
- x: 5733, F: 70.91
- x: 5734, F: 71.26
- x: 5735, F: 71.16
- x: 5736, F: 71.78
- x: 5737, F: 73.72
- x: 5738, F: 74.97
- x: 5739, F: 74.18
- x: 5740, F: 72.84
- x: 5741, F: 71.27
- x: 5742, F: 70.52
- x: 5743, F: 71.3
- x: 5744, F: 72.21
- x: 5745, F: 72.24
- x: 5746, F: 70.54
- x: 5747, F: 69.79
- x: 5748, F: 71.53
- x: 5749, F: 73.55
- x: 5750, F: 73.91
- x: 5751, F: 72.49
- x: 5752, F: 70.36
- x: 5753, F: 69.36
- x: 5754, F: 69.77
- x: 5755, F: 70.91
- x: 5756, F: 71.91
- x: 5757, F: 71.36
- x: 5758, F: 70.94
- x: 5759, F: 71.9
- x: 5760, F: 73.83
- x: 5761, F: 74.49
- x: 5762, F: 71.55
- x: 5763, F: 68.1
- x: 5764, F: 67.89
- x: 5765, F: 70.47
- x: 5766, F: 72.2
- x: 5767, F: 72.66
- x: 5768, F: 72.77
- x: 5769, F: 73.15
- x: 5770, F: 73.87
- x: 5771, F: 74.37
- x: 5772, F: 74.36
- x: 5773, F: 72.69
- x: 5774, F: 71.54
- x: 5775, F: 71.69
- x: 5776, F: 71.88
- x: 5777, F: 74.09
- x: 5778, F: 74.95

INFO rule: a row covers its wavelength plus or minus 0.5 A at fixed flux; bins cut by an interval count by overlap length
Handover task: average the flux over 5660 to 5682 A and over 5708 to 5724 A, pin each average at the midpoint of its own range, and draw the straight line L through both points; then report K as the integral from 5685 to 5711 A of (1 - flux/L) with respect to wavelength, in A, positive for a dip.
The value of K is 0.7 A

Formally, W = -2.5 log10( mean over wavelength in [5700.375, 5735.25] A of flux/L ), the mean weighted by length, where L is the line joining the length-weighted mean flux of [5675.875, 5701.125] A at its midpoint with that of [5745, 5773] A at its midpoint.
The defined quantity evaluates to 0.005 mag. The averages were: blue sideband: 69.5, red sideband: 71.8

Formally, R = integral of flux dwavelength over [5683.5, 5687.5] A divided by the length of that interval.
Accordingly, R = 68.1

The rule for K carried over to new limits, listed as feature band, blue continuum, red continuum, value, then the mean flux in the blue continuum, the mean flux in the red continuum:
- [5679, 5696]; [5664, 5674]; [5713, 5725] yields 0.6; 70.5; 73.8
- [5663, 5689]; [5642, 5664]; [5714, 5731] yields 0.1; 68.6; 72.8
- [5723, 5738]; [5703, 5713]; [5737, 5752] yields -0.4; 66.5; 72.2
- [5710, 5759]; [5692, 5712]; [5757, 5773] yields -0.8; 68.5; 72.2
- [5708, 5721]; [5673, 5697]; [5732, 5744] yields 0.3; 69.5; 72.1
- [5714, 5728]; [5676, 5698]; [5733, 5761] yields -0.4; 69.6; 71.9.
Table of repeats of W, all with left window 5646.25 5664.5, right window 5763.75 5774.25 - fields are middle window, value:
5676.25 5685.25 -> 0.01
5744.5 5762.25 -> 0.01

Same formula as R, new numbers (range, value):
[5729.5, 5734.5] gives 71.4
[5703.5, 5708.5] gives 68.9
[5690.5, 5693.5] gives 68.9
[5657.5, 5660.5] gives 64.3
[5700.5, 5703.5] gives 66.8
